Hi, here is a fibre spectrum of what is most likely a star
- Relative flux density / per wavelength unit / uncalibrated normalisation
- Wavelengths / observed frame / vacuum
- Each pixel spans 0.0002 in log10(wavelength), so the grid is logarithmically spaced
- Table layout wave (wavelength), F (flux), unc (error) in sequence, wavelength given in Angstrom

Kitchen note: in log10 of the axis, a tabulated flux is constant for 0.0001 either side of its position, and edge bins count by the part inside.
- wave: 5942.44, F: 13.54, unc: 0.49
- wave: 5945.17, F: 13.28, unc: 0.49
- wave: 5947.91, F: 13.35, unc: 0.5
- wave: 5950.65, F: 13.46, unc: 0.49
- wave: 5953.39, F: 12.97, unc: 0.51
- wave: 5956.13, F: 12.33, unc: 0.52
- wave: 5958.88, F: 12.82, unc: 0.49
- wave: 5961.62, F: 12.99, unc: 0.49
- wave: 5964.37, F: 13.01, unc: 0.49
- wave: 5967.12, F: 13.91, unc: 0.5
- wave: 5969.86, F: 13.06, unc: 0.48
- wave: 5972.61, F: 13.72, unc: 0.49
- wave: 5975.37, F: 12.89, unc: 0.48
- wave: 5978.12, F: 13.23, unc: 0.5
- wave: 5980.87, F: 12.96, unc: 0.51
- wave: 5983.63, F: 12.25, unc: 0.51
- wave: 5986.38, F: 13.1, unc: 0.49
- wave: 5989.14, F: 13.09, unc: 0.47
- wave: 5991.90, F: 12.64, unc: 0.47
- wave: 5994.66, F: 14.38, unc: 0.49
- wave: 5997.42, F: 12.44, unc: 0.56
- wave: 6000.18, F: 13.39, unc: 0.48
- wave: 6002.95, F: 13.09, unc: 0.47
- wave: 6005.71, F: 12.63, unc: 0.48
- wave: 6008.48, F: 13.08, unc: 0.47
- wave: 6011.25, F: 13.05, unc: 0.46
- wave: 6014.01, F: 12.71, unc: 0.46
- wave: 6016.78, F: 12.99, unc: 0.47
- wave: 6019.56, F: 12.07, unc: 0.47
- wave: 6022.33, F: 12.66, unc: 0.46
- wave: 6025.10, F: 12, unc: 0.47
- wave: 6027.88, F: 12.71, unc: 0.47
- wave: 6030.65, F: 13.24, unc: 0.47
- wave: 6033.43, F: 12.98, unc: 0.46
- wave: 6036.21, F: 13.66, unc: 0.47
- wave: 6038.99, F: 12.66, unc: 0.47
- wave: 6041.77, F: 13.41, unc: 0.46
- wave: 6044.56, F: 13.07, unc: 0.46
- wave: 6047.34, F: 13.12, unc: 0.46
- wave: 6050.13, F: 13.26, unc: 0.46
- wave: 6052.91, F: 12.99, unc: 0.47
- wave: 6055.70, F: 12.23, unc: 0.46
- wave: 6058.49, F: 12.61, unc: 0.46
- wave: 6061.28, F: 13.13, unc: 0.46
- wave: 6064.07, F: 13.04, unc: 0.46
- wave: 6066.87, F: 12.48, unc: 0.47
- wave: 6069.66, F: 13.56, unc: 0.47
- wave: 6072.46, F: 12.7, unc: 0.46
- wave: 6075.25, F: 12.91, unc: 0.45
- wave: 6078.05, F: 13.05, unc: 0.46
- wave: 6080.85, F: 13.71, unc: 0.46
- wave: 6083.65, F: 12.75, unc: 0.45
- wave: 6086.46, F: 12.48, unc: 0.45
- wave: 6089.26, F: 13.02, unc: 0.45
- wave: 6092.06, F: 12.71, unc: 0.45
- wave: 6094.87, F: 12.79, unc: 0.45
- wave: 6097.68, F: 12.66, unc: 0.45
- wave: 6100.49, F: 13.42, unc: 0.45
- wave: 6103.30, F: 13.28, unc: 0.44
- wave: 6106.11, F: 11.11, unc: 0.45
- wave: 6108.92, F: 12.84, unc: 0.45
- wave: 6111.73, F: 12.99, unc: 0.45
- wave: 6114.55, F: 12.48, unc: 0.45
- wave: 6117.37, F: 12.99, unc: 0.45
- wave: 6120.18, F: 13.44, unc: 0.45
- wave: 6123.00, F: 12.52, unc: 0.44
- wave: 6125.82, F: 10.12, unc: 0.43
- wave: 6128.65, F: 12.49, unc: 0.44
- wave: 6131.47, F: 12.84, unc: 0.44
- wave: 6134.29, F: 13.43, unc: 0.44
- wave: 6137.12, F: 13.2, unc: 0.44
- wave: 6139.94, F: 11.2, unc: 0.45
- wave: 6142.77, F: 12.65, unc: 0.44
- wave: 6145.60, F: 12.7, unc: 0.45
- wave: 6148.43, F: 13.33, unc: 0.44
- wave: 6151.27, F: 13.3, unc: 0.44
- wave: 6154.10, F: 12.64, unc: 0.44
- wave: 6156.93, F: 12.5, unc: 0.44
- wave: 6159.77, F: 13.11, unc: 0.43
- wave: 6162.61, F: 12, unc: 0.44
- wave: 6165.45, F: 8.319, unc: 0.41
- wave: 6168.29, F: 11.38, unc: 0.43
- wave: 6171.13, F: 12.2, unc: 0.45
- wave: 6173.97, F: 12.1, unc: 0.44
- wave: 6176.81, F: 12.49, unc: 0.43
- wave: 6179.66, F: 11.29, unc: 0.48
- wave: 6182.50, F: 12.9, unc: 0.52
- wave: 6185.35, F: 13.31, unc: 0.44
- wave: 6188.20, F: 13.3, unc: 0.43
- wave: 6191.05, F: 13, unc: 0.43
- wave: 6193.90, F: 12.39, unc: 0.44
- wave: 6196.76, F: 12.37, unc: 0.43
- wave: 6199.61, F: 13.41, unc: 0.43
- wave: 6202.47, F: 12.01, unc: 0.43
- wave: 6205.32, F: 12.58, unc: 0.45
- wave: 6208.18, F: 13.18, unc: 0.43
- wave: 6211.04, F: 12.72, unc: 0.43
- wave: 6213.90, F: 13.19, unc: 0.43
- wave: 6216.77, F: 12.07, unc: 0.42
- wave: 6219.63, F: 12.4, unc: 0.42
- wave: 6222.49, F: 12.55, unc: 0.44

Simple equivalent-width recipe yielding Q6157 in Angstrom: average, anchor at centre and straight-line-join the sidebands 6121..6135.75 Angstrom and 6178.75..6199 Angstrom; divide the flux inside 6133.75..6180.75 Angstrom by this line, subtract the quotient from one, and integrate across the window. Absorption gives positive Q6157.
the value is 1.1 Angstrom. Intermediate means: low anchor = 12.3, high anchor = 12.7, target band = 12.2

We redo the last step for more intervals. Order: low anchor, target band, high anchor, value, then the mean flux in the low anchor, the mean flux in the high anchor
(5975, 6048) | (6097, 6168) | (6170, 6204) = 1.4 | 12.9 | 12.6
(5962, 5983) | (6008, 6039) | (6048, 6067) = 0.4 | 13.2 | 12.9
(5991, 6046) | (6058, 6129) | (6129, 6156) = 0.6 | 12.9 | 12.8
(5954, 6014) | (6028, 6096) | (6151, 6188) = -1.7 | 13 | 12.1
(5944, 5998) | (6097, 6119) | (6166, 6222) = 0.0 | 13.1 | 12.5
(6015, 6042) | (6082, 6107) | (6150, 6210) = -0.2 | 12.8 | 12.4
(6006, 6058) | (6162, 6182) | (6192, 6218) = 2.0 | 12.9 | 12.7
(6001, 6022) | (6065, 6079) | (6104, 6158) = -0.3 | 12.8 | 12.6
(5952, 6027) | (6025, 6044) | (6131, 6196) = -0.3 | 12.9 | 12.4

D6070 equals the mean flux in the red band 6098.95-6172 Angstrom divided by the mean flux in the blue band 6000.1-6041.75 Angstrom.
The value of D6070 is 1.0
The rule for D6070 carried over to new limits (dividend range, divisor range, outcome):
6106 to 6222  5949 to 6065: 0.96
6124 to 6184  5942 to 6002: 0.93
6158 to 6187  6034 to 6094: 0.92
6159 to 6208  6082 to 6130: 0.97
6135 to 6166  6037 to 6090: 0.96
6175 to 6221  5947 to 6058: 0.97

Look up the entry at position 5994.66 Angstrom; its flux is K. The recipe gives 14.38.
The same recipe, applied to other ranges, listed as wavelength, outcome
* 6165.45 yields 8.319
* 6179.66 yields 11.29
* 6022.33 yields 12.66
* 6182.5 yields 12.9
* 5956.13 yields 12.33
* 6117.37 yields 12.99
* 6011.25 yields 13.05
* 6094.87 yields 12.79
